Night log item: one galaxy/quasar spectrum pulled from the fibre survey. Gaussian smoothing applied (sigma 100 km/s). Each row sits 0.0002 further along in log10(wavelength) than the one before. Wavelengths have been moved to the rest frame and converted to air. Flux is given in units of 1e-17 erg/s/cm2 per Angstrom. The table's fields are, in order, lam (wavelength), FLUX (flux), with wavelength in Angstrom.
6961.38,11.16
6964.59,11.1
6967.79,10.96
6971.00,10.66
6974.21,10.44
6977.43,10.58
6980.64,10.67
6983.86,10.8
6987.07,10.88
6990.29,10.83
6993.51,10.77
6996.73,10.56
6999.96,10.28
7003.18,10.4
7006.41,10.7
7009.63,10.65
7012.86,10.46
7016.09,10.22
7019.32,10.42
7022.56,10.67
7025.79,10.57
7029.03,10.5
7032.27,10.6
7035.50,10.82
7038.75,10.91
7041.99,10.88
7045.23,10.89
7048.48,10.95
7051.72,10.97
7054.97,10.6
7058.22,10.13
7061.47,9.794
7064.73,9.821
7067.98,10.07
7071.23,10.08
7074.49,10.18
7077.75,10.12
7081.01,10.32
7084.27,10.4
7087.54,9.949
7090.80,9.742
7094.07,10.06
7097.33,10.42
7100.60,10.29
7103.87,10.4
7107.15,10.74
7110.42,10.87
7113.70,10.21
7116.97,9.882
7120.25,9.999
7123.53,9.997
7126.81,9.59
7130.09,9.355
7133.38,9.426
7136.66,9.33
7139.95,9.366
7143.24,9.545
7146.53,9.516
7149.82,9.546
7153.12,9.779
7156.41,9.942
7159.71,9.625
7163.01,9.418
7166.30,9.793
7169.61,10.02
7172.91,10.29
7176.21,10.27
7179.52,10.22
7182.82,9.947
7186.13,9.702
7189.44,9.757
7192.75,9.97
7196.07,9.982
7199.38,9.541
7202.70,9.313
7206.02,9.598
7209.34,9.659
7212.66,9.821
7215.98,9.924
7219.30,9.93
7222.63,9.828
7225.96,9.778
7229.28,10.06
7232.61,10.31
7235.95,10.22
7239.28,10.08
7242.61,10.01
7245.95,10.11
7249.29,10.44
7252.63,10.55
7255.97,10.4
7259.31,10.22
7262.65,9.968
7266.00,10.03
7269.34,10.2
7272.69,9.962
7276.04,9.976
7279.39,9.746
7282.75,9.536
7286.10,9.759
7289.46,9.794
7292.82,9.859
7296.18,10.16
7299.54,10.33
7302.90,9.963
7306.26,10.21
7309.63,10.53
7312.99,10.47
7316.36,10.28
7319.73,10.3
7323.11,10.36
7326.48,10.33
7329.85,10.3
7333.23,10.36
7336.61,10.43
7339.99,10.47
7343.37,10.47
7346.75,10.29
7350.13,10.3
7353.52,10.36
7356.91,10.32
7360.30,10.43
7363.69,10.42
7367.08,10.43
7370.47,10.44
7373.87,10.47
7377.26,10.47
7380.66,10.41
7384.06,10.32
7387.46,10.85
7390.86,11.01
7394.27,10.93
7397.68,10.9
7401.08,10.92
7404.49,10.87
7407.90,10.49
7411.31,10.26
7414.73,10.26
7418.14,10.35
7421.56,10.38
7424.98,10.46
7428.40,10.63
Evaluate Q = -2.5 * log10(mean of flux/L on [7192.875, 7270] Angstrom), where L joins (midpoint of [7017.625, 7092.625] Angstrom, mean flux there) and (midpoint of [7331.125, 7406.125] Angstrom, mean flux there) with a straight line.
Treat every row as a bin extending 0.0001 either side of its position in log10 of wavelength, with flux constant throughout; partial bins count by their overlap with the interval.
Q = 0.05 mag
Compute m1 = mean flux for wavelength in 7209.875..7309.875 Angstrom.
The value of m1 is 10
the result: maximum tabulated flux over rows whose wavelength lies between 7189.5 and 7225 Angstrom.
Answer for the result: 9.982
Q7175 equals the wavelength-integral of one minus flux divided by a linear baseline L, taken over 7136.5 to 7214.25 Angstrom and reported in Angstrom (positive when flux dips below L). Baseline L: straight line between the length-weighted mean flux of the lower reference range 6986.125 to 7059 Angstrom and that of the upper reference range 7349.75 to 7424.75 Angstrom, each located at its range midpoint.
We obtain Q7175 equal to 6.1 Angstrom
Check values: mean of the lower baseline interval 10.6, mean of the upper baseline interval 10.5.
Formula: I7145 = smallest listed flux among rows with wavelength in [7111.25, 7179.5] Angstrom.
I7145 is 9.33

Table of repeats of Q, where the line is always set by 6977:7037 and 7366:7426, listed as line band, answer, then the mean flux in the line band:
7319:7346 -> 0.02 mag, 10.4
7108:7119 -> 0.03 mag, 10.3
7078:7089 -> 0.04 mag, 10.2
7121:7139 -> 0.11 mag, 9.56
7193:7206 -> 0.10 mag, 9.64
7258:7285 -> 0.07 mag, 9.95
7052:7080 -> 0.05 mag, 10.1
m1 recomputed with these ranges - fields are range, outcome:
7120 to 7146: 9.55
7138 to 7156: 9.57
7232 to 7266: 10.2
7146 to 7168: 9.67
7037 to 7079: 10.4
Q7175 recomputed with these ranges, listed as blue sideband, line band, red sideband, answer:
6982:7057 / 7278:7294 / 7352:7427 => 1.26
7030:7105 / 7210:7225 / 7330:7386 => 0.76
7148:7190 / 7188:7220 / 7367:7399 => 0.81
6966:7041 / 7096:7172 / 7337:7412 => 5.19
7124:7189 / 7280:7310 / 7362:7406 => 0.89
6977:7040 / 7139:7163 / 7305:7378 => 2.06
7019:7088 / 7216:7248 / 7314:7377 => 1.14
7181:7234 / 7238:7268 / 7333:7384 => -0.62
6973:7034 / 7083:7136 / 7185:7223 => 0.39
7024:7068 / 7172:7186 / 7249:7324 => 0.26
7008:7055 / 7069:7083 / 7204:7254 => 0.47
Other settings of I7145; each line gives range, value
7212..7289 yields 9.536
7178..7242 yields 9.313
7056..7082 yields 9.794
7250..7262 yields 10.22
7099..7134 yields 9.355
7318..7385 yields 10.29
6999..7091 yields 9.742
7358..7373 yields 10.42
